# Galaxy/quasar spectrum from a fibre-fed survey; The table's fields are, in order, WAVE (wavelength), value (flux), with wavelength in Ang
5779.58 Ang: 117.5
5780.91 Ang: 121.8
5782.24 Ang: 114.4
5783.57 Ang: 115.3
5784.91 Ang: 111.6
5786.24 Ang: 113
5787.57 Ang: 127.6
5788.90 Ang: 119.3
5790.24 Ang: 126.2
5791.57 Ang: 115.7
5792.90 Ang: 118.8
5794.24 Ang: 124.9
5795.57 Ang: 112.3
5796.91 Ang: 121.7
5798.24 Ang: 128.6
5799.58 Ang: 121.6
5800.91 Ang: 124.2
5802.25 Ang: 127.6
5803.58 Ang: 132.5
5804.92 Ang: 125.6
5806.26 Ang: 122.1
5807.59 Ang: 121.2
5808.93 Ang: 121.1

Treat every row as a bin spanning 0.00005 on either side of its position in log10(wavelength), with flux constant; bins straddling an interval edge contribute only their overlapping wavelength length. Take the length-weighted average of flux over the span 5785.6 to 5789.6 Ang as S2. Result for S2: 120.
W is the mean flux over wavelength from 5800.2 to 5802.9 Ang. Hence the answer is 126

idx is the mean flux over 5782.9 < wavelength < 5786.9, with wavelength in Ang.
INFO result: 113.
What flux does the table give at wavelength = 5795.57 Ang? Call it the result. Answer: 112.3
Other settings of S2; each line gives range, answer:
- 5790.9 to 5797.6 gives 119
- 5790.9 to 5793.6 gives 117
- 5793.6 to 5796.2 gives 119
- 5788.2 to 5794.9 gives 121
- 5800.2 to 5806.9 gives 126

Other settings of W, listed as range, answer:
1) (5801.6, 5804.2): 130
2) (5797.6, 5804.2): 127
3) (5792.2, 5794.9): 122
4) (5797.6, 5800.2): 125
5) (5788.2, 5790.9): 123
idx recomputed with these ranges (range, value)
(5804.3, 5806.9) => 124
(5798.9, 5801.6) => 123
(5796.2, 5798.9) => 125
